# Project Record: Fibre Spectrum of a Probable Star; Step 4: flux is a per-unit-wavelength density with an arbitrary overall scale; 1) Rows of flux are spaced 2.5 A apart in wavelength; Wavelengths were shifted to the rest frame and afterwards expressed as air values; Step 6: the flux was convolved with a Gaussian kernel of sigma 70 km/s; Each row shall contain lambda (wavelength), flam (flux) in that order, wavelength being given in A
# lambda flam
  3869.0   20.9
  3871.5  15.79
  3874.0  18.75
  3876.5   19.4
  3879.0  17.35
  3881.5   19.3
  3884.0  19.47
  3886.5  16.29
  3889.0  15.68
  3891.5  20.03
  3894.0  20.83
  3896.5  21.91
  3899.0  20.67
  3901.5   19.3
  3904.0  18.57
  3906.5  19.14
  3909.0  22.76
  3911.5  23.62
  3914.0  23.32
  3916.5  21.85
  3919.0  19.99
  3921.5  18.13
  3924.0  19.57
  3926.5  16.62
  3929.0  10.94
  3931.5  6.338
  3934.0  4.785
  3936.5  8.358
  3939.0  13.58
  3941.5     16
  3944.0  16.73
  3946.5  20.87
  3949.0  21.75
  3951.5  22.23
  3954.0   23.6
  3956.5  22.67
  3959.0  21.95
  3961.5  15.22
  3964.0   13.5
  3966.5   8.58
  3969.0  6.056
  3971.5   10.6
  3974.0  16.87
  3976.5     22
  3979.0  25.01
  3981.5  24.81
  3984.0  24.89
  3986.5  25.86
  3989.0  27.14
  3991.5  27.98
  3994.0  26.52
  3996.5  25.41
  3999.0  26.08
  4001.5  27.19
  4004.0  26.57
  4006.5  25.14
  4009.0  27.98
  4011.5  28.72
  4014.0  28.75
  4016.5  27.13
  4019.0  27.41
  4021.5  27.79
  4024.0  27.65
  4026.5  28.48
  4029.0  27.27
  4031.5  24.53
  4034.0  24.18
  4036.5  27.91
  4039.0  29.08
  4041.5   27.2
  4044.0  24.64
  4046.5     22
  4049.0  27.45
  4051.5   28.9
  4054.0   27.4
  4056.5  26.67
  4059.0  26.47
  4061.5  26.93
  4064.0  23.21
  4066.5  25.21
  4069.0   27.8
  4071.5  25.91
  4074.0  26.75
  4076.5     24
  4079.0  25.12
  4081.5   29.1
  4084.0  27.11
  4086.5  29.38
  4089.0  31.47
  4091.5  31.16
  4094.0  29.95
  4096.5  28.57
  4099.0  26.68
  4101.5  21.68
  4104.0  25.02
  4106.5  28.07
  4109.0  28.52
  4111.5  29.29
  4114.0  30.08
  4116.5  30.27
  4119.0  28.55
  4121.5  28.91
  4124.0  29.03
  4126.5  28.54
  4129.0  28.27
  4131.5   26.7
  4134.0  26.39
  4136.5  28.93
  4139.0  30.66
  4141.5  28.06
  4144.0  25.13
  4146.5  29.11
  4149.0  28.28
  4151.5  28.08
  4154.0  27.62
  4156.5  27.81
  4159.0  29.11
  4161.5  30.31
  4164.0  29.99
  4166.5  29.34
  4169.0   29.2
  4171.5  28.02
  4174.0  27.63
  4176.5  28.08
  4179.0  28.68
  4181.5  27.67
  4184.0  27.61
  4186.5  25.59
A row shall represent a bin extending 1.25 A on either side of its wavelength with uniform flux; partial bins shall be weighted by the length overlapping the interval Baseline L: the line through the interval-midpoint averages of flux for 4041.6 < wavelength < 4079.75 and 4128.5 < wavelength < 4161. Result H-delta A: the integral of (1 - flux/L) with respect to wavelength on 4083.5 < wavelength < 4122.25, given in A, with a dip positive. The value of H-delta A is -2.1 A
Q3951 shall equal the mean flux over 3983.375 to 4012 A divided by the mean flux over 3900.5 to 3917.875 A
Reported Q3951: 1.25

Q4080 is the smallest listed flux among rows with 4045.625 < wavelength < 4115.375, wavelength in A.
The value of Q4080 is 21.68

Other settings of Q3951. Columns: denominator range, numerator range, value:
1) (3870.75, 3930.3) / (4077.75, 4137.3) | 1.47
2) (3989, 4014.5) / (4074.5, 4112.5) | 1.02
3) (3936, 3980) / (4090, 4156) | 1.65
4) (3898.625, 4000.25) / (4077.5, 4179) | 1.49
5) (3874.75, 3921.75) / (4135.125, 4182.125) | 1.43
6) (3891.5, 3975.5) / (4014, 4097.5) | 1.57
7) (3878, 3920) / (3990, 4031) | 1.36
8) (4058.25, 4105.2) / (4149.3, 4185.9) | 1.06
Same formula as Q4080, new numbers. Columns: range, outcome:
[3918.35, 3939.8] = 4.785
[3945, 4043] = 6.056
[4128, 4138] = 26.39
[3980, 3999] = 24.81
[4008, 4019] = 27.13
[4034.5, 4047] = 22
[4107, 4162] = 25.13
